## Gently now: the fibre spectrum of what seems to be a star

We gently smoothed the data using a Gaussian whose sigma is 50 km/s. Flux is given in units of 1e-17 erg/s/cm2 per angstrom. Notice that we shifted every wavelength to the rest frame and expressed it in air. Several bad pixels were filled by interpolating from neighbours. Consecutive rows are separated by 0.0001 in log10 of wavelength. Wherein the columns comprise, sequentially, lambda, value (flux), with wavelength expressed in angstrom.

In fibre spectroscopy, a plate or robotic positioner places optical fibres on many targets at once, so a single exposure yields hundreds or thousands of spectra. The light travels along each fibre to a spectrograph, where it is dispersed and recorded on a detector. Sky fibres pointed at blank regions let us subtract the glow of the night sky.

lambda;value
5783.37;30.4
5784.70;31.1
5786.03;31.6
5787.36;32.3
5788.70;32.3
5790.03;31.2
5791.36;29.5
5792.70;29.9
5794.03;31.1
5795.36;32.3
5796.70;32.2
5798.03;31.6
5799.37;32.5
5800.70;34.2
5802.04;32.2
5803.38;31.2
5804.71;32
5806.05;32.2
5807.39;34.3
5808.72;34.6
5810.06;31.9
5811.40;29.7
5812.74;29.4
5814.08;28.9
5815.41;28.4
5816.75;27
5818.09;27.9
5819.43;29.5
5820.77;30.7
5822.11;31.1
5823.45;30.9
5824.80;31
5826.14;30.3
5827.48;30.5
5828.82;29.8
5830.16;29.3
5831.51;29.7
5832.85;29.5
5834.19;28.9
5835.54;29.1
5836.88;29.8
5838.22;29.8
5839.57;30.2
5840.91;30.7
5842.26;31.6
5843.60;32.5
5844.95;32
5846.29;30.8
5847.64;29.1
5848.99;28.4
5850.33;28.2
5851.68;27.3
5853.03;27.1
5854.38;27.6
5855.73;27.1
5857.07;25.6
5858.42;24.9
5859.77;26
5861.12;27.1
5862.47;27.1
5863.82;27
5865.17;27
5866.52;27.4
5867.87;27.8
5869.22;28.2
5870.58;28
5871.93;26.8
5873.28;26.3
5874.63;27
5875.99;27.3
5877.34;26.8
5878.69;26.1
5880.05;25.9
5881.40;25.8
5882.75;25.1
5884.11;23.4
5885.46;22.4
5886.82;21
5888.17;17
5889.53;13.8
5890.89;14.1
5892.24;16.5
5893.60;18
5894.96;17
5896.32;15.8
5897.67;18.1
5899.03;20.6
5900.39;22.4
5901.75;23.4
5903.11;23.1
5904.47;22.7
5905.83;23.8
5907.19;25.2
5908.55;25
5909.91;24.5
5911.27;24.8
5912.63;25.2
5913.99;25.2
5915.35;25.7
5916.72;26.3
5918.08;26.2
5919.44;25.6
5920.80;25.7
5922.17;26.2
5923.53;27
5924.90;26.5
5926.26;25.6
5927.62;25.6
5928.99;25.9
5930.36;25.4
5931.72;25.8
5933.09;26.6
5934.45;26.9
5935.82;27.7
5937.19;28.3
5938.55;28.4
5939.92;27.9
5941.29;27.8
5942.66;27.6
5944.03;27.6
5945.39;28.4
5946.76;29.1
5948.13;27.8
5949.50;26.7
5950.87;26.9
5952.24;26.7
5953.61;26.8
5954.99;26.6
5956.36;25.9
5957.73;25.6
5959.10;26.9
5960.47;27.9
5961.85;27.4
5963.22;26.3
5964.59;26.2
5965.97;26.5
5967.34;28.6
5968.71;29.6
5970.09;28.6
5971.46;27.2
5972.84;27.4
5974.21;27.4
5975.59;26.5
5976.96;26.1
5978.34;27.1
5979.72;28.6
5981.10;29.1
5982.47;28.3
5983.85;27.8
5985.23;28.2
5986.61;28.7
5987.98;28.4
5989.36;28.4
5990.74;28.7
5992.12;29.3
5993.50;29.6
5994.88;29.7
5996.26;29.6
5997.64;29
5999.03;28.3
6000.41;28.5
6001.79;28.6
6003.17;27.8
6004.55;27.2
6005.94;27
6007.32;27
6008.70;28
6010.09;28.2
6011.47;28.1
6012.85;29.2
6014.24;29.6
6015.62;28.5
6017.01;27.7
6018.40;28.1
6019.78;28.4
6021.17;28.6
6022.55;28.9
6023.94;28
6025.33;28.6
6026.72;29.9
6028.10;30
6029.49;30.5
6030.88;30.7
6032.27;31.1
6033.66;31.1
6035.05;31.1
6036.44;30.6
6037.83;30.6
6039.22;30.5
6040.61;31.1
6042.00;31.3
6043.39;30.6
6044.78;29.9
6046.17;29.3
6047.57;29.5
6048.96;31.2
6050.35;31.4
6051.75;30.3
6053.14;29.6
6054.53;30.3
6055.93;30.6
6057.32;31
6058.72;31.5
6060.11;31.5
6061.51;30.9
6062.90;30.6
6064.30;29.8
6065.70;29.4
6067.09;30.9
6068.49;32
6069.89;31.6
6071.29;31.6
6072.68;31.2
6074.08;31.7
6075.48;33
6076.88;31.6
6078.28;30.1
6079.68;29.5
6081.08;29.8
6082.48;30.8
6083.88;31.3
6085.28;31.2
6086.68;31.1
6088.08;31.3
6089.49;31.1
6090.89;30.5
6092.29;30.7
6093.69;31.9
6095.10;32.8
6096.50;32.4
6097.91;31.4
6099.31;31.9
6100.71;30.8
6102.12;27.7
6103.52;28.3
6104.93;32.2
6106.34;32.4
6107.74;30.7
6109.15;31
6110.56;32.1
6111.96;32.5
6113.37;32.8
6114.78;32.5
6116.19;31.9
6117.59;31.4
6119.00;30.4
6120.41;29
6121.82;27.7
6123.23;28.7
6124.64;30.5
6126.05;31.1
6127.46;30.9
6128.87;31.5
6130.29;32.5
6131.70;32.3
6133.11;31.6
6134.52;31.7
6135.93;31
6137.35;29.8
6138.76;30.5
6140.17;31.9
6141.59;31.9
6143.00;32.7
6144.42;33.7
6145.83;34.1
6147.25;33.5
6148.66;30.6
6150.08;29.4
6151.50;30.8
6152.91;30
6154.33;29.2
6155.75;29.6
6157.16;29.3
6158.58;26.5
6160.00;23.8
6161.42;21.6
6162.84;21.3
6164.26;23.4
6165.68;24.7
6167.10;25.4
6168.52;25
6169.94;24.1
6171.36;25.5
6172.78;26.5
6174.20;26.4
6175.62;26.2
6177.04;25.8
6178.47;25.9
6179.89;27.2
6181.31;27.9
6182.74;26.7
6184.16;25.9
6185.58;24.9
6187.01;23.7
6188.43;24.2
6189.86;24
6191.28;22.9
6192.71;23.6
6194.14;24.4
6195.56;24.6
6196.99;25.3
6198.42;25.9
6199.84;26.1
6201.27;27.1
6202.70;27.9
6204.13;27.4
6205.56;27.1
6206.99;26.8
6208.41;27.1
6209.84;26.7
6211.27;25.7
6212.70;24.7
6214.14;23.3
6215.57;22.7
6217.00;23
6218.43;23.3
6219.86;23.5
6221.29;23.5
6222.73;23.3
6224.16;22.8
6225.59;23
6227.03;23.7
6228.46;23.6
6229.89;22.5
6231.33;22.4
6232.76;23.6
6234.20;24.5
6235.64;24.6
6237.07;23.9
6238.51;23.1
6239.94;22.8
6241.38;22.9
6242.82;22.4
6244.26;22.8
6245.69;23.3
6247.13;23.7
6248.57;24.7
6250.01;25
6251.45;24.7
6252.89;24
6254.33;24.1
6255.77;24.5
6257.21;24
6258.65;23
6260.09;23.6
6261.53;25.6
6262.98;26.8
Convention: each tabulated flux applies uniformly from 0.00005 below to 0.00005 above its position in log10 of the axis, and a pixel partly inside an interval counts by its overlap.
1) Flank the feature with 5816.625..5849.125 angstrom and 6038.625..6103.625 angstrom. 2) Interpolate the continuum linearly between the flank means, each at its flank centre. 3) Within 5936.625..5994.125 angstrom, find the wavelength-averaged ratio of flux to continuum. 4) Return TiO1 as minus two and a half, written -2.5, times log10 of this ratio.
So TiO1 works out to 0.105 mag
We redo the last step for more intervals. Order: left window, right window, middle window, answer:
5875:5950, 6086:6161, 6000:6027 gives -0.03 mag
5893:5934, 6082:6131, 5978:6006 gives -0.06 mag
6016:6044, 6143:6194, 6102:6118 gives -0.12 mag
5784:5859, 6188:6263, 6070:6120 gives -0.19 mag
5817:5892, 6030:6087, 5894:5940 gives 0.15 mag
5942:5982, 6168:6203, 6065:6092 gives -0.18 mag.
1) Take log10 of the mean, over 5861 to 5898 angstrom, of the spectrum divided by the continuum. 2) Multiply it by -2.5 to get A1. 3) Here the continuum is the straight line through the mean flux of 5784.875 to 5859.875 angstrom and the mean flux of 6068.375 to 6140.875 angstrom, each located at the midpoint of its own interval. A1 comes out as 0.29 mag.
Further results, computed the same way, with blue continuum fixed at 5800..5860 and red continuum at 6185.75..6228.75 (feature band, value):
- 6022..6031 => -0.09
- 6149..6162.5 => -0.09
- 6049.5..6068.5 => -0.15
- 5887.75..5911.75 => 0.38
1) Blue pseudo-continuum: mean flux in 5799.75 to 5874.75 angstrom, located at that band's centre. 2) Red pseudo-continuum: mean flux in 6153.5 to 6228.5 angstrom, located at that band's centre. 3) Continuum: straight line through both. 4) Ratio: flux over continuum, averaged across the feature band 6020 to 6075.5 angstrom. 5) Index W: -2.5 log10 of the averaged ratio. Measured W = -0.14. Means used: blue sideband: 29.4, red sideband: 25.2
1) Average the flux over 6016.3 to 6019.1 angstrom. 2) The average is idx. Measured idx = 27.9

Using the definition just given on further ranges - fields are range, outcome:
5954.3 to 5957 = 26.2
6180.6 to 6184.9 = 26.8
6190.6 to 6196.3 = 23.9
